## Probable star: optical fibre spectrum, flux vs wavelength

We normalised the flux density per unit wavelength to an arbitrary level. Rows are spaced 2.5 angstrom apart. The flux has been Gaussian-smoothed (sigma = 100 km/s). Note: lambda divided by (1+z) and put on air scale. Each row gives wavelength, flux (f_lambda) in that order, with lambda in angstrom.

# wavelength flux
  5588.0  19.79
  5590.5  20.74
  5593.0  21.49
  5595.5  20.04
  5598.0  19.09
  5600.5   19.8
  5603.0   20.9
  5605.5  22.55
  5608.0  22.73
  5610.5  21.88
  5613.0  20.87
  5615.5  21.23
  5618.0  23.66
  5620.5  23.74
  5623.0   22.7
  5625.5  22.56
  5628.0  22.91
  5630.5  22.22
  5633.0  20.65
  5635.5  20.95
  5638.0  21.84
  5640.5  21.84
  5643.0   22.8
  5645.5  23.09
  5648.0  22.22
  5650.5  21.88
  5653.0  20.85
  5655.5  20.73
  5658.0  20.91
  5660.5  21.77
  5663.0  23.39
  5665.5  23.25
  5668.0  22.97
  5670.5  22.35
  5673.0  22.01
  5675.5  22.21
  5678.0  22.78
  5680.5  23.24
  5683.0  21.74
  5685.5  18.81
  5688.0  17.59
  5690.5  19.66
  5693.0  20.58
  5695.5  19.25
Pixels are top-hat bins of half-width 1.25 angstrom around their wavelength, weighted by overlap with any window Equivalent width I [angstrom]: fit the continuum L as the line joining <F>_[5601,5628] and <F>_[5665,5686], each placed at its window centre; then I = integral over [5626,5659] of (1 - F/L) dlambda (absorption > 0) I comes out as 0.7 angstrom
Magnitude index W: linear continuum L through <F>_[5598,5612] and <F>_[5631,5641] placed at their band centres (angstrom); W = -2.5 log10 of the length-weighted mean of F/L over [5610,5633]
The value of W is -0.05 mag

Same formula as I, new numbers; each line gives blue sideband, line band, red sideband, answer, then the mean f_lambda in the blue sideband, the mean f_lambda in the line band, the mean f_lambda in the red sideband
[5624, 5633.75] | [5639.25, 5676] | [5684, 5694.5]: -2.5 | 22.2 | 22.2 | 19.2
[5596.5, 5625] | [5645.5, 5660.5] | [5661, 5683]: 0.6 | 21.7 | 21.5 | 22.7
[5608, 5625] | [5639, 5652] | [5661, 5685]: 0.1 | 22.4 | 22.3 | 22.5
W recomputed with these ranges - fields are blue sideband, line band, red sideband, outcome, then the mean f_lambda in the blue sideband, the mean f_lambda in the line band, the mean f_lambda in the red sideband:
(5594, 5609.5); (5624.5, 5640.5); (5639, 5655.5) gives -0.010 mag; 20.9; 21.8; 22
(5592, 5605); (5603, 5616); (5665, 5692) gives -0.066 mag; 20.4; 21.8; 21.5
